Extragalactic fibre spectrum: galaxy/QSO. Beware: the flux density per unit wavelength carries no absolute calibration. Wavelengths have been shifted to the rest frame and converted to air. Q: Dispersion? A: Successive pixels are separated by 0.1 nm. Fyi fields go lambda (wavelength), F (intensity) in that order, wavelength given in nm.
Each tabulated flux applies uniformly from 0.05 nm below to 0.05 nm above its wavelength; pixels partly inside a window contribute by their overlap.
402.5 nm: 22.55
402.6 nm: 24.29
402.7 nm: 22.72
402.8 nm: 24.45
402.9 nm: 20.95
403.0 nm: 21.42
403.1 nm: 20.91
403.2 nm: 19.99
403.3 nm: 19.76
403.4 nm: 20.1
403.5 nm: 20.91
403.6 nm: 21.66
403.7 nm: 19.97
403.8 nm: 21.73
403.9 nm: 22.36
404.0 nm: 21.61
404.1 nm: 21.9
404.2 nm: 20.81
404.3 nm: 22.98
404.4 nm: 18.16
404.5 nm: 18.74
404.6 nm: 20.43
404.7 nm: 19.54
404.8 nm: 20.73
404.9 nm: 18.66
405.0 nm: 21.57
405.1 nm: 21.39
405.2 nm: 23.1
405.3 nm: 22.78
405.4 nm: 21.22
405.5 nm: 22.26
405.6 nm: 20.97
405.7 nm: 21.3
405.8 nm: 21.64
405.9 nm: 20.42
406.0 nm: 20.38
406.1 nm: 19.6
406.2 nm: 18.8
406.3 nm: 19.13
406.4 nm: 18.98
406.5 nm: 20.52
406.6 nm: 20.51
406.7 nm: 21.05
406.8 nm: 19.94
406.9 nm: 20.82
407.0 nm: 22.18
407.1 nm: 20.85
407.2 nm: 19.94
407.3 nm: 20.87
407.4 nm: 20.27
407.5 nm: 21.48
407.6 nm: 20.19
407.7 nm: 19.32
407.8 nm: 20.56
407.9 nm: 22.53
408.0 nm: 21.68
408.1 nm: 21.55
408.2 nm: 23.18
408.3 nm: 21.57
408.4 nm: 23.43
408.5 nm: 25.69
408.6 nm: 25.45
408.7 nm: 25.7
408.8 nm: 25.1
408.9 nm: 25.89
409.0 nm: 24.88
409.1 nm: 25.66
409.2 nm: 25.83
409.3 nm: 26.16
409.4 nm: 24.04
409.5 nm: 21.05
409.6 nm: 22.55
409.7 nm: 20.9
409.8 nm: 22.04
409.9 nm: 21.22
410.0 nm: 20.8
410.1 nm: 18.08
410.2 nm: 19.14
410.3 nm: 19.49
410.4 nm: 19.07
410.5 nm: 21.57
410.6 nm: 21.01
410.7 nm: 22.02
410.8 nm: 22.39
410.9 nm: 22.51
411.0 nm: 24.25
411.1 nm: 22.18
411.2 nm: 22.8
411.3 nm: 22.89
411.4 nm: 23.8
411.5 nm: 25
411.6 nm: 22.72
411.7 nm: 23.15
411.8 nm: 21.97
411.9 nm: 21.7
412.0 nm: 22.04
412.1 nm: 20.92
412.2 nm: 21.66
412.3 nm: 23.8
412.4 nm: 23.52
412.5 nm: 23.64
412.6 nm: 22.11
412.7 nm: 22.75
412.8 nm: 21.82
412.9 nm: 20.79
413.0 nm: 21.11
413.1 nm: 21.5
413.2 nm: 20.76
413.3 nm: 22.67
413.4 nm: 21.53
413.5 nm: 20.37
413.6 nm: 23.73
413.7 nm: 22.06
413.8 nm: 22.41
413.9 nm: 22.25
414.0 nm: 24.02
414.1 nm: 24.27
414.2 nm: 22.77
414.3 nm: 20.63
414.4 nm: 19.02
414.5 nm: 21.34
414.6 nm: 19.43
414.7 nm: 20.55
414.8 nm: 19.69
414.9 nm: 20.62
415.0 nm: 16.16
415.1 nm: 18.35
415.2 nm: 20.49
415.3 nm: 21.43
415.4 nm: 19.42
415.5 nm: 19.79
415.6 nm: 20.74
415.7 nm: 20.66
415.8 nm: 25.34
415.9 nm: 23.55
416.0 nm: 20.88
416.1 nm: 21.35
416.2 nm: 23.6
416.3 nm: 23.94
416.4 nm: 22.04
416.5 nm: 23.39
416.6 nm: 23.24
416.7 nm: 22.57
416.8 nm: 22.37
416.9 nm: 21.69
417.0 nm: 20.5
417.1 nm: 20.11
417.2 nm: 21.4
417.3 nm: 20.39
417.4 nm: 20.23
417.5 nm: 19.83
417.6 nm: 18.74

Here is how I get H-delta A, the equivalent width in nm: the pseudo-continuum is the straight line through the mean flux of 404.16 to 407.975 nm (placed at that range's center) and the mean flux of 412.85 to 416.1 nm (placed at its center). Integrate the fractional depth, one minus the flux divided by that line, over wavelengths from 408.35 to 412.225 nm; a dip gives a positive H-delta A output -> -0.34 nm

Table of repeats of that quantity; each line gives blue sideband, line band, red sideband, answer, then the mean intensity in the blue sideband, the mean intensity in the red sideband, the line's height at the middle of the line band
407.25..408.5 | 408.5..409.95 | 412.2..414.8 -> -0.16 nm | 21.6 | 21.9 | 21.6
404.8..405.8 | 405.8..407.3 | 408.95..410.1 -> 0.11 nm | 21.4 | 23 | 21.9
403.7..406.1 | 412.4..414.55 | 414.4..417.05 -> -0.08 nm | 21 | 21.2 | 21.2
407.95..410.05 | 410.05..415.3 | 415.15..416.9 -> 0.26 nm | 23.5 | 22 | 22.8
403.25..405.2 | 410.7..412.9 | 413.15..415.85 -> -0.17 nm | 20.7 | 21.1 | 21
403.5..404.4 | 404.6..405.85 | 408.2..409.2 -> 0.06 nm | 21.4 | 24.8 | 22.3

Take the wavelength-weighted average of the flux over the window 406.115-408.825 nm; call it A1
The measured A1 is 21.5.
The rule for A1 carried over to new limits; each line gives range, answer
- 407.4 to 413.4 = 22.4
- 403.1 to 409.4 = 21.6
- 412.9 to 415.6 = 21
